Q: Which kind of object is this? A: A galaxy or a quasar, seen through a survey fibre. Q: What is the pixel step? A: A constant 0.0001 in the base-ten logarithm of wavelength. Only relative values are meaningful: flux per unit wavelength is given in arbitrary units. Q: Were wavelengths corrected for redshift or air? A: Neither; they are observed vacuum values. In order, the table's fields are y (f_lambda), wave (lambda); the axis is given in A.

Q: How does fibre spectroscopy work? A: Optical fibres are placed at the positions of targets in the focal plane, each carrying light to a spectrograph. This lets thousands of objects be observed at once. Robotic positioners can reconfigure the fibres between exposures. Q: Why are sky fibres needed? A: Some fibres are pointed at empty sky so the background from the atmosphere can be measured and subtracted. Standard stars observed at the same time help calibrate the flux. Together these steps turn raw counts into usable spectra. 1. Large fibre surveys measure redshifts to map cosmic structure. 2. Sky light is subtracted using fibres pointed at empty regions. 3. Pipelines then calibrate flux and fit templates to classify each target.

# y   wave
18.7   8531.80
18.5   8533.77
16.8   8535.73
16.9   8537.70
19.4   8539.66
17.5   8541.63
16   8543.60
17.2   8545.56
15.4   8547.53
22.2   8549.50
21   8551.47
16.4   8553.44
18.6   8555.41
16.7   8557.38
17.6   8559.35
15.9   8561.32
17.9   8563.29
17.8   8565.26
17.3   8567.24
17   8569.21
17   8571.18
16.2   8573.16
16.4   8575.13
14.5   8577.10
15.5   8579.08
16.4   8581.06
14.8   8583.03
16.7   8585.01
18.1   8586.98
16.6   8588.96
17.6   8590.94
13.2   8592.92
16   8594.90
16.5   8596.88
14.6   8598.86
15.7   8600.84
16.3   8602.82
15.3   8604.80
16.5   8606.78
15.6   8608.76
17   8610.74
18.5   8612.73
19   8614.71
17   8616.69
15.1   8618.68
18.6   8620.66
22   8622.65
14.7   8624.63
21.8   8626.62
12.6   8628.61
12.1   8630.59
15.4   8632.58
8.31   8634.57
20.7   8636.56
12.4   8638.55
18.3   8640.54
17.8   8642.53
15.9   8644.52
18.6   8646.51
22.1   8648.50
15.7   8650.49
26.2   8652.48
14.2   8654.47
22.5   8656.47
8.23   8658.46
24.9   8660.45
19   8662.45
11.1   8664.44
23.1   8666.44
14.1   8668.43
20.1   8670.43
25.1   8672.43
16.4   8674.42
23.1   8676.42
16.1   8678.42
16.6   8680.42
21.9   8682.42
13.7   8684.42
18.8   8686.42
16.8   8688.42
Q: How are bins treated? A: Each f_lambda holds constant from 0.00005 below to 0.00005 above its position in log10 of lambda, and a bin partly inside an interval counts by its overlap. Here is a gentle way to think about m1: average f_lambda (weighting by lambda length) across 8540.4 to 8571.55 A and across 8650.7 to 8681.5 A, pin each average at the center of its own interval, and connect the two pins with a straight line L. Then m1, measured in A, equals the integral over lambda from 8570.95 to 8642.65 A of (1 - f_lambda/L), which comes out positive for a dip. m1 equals 7.4 A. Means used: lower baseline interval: 17.6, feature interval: 16.2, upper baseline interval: 18.6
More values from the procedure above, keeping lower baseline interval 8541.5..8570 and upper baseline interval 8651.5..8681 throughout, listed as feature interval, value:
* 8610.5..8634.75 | 2.3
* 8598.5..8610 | 1.5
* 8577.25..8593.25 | 1.6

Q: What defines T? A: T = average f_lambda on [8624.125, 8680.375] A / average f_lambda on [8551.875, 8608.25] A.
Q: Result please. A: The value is 1.1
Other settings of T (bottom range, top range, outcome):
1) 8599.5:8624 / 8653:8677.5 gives 1.09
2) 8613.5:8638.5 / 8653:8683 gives 1.13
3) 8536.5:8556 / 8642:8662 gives 1.03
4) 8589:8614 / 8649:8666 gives 1.12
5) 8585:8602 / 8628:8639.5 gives 0.85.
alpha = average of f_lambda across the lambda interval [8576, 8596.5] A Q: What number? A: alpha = 16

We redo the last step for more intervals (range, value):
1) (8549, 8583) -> 17.2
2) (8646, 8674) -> 18.9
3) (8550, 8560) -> 18.3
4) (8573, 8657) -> 16.7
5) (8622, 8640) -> 15.5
